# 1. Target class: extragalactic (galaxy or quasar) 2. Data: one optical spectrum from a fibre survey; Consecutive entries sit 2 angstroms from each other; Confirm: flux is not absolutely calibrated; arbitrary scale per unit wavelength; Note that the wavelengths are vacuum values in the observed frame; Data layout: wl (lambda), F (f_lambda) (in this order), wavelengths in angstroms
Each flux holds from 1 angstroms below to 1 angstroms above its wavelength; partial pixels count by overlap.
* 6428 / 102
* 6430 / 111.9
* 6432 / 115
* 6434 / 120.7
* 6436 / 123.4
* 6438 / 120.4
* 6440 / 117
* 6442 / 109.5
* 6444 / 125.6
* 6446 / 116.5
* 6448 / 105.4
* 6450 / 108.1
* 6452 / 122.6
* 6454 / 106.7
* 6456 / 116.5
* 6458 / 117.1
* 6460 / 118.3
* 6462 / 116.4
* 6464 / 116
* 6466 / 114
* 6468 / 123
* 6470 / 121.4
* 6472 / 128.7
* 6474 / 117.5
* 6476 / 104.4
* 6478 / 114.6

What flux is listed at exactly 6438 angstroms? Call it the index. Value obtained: 120.4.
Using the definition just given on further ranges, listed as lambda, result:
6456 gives 116.5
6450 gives 108.1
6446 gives 116.5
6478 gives 114.6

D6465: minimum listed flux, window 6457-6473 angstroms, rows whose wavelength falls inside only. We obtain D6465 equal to 114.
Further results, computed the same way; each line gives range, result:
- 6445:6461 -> 105.4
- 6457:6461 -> 117.1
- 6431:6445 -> 109.5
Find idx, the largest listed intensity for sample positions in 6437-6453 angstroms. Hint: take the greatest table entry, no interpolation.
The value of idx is 125.6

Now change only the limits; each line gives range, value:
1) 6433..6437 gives 123.4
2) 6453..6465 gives 118.3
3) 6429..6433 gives 115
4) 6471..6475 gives 128.7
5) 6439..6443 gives 117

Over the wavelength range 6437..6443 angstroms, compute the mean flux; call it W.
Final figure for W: 116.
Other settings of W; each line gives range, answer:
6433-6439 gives 122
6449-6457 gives 113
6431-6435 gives 118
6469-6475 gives 123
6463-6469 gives 118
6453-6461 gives 115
